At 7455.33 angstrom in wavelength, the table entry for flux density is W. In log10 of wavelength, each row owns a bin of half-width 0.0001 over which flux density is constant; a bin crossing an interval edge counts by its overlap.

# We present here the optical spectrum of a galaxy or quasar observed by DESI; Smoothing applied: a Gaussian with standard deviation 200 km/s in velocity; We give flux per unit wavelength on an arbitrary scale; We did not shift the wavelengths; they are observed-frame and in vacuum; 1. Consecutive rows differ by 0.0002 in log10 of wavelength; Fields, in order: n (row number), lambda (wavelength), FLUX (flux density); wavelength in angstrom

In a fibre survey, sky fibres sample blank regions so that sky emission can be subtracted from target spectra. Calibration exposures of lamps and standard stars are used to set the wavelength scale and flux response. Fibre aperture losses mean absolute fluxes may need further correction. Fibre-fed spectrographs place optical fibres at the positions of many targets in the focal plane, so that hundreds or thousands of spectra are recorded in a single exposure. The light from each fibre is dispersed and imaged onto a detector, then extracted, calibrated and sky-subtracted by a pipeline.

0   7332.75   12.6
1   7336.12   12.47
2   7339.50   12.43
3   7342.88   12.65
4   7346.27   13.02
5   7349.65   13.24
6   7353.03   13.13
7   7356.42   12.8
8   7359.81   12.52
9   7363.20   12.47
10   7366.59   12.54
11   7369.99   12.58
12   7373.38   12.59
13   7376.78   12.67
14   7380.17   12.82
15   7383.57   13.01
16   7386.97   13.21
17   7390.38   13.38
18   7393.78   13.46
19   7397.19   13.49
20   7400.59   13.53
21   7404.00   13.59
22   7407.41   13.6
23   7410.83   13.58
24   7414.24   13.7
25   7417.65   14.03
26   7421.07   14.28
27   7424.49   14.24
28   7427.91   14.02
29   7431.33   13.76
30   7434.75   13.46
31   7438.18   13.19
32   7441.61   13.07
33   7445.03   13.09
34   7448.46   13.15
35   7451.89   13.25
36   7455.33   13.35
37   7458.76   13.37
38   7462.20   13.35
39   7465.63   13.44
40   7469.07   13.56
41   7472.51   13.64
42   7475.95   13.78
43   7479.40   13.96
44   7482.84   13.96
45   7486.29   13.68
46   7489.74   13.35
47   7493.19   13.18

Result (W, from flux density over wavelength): 13.35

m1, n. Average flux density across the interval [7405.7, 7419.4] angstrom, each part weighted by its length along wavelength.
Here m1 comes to 13.7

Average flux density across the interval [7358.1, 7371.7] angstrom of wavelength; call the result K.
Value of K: 12.5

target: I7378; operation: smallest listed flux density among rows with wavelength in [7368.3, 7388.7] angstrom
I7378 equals 12.58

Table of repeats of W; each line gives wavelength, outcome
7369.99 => 12.58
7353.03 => 13.13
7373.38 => 12.59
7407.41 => 13.6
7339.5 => 12.43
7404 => 13.59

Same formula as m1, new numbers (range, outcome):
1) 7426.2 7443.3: 13.5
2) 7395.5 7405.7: 13.5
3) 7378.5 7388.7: 13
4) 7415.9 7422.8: 14.2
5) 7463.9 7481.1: 13.7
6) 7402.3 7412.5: 13.6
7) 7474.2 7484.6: 13.9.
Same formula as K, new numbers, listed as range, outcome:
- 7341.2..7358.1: 13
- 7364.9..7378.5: 12.6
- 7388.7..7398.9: 13.5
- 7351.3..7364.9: 12.7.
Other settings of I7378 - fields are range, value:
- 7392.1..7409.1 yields 13.46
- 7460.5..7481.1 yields 13.35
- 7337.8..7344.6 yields 12.43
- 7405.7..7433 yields 13.58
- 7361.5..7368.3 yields 12.47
